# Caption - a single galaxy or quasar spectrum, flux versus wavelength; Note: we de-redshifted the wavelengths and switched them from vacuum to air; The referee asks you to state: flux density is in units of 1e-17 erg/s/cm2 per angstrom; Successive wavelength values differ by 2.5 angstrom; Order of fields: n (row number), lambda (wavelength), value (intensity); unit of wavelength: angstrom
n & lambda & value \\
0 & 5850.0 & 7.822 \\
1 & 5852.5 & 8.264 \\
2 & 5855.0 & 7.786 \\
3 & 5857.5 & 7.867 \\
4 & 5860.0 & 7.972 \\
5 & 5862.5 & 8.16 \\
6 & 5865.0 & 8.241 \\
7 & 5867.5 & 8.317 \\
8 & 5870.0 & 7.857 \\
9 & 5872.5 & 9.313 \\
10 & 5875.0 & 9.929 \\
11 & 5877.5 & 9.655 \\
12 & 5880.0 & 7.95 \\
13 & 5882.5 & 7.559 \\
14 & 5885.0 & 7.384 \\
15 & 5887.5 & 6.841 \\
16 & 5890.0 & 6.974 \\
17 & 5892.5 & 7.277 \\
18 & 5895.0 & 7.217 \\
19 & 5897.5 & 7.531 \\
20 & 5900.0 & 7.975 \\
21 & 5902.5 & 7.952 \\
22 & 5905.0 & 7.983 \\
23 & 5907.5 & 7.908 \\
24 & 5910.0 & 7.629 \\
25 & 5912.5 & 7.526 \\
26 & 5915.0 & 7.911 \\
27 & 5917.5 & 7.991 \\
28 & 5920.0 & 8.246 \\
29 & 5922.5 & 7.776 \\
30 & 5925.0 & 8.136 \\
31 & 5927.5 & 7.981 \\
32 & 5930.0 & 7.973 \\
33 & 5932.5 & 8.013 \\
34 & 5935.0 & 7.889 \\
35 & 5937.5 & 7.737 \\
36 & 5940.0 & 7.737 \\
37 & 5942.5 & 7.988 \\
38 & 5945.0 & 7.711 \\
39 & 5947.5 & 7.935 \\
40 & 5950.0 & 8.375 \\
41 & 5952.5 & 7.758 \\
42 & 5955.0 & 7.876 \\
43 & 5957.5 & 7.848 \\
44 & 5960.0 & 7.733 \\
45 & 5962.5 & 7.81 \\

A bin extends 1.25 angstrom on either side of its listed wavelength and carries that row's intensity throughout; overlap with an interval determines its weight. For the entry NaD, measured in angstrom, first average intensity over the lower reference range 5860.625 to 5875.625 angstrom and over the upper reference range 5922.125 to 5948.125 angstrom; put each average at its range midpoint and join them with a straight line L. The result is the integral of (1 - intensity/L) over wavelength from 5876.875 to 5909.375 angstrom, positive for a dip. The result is 2.5 angstrom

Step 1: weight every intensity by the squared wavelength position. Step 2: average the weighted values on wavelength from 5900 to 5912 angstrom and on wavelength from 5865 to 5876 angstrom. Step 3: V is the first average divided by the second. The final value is 0.91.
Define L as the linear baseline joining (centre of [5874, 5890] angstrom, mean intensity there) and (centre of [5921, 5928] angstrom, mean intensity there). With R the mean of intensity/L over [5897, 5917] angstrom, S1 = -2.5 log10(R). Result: 0.03 mag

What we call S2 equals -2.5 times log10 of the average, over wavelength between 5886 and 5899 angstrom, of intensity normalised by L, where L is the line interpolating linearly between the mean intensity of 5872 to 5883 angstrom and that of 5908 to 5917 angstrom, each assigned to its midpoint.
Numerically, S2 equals 0.17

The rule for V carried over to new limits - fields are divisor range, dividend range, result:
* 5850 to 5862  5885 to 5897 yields 0.91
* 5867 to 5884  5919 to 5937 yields 0.94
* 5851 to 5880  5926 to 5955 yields 0.96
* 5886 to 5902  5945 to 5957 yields 1.10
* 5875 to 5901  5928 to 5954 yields 1.04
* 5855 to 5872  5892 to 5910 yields 0.96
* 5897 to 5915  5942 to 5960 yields 1.03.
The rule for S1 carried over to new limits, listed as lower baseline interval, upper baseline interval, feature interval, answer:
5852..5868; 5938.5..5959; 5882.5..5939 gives 0.04 mag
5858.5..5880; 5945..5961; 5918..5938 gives 0.02 mag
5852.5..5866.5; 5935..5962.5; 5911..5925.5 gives 0.00 mag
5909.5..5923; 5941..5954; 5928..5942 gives 0.00 mag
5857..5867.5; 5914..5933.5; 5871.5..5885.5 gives -0.08 mag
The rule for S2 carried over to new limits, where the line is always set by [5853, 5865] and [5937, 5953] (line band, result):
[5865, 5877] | -0.11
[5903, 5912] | 0.02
